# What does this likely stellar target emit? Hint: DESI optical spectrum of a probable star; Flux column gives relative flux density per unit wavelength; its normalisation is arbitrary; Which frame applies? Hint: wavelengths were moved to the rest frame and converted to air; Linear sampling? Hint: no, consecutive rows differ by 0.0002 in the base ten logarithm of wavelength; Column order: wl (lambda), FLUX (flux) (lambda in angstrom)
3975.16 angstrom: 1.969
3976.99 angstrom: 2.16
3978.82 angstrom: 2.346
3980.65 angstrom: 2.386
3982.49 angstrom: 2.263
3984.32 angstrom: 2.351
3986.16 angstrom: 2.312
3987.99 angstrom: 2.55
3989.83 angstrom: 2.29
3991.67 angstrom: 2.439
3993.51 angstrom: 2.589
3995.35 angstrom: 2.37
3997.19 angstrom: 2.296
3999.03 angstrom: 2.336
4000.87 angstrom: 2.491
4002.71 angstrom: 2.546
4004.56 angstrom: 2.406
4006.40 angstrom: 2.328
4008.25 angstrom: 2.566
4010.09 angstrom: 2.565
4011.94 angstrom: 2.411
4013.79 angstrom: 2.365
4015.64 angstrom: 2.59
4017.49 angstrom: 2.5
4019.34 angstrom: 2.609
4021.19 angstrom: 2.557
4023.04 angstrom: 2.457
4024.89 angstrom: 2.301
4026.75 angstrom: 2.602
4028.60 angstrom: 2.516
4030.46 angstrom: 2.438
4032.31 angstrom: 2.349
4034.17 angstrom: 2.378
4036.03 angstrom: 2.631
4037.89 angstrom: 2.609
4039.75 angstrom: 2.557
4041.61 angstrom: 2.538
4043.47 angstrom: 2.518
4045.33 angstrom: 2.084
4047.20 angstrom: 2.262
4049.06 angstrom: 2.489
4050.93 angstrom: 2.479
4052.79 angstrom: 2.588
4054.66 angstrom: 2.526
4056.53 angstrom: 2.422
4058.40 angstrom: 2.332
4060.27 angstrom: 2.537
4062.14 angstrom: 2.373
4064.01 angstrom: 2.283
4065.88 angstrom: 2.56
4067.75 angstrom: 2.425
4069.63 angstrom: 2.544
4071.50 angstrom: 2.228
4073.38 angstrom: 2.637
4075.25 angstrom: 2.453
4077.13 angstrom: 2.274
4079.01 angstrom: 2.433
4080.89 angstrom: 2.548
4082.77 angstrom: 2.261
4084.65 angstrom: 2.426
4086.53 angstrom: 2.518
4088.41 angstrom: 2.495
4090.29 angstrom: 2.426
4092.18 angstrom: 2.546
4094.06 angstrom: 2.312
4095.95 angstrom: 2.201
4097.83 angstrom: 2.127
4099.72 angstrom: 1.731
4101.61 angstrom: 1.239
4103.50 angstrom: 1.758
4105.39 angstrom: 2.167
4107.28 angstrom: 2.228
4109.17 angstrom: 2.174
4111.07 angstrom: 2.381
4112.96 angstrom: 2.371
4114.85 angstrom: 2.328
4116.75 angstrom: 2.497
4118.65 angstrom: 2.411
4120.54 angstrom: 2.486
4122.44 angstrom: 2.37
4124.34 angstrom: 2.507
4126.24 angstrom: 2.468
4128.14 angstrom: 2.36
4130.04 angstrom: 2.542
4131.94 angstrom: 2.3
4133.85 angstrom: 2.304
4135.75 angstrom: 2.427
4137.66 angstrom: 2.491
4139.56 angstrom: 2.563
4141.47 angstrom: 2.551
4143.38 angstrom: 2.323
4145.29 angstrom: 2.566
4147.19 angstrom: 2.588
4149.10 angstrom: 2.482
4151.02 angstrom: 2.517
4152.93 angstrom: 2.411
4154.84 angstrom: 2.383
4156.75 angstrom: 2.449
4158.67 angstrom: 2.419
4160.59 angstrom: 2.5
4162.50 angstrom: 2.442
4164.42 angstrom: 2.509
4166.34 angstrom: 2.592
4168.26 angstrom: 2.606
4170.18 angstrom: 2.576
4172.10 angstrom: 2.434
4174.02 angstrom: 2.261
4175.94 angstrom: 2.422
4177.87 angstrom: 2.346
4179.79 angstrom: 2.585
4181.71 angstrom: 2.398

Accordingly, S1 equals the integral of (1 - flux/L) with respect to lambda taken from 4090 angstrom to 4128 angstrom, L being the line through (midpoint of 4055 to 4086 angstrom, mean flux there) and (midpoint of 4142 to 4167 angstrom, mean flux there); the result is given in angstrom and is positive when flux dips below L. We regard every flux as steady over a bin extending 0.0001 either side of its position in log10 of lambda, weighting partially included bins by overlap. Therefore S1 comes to 3.3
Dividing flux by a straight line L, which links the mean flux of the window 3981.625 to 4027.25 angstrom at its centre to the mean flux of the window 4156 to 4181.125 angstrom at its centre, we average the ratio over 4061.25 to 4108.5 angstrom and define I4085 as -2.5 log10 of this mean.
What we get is 0.08 mag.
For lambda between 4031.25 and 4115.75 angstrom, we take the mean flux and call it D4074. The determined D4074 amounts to 2.35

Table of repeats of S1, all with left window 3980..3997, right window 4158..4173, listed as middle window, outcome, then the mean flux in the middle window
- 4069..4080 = 0.10 angstrom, 2.43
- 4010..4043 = -1.11 angstrom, 2.5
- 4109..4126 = 0.50 angstrom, 2.4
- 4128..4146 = 0.34 angstrom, 2.44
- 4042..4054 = 0.09 angstrom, 2.41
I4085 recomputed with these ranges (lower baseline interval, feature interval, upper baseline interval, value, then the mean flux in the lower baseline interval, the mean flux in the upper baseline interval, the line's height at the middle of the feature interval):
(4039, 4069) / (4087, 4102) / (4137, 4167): 0.13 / 2.44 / 2.49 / 2.46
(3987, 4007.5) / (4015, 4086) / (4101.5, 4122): -0.06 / 2.42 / 2.23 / 2.33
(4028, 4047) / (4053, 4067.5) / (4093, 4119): -0.04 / 2.45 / 2.13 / 2.35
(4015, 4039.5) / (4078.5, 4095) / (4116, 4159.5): 0.02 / 2.5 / 2.45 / 2.48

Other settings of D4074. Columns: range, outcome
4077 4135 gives 2.3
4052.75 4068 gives 2.44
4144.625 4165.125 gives 2.48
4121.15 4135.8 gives 2.41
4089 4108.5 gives 2.08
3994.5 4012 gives 2.43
